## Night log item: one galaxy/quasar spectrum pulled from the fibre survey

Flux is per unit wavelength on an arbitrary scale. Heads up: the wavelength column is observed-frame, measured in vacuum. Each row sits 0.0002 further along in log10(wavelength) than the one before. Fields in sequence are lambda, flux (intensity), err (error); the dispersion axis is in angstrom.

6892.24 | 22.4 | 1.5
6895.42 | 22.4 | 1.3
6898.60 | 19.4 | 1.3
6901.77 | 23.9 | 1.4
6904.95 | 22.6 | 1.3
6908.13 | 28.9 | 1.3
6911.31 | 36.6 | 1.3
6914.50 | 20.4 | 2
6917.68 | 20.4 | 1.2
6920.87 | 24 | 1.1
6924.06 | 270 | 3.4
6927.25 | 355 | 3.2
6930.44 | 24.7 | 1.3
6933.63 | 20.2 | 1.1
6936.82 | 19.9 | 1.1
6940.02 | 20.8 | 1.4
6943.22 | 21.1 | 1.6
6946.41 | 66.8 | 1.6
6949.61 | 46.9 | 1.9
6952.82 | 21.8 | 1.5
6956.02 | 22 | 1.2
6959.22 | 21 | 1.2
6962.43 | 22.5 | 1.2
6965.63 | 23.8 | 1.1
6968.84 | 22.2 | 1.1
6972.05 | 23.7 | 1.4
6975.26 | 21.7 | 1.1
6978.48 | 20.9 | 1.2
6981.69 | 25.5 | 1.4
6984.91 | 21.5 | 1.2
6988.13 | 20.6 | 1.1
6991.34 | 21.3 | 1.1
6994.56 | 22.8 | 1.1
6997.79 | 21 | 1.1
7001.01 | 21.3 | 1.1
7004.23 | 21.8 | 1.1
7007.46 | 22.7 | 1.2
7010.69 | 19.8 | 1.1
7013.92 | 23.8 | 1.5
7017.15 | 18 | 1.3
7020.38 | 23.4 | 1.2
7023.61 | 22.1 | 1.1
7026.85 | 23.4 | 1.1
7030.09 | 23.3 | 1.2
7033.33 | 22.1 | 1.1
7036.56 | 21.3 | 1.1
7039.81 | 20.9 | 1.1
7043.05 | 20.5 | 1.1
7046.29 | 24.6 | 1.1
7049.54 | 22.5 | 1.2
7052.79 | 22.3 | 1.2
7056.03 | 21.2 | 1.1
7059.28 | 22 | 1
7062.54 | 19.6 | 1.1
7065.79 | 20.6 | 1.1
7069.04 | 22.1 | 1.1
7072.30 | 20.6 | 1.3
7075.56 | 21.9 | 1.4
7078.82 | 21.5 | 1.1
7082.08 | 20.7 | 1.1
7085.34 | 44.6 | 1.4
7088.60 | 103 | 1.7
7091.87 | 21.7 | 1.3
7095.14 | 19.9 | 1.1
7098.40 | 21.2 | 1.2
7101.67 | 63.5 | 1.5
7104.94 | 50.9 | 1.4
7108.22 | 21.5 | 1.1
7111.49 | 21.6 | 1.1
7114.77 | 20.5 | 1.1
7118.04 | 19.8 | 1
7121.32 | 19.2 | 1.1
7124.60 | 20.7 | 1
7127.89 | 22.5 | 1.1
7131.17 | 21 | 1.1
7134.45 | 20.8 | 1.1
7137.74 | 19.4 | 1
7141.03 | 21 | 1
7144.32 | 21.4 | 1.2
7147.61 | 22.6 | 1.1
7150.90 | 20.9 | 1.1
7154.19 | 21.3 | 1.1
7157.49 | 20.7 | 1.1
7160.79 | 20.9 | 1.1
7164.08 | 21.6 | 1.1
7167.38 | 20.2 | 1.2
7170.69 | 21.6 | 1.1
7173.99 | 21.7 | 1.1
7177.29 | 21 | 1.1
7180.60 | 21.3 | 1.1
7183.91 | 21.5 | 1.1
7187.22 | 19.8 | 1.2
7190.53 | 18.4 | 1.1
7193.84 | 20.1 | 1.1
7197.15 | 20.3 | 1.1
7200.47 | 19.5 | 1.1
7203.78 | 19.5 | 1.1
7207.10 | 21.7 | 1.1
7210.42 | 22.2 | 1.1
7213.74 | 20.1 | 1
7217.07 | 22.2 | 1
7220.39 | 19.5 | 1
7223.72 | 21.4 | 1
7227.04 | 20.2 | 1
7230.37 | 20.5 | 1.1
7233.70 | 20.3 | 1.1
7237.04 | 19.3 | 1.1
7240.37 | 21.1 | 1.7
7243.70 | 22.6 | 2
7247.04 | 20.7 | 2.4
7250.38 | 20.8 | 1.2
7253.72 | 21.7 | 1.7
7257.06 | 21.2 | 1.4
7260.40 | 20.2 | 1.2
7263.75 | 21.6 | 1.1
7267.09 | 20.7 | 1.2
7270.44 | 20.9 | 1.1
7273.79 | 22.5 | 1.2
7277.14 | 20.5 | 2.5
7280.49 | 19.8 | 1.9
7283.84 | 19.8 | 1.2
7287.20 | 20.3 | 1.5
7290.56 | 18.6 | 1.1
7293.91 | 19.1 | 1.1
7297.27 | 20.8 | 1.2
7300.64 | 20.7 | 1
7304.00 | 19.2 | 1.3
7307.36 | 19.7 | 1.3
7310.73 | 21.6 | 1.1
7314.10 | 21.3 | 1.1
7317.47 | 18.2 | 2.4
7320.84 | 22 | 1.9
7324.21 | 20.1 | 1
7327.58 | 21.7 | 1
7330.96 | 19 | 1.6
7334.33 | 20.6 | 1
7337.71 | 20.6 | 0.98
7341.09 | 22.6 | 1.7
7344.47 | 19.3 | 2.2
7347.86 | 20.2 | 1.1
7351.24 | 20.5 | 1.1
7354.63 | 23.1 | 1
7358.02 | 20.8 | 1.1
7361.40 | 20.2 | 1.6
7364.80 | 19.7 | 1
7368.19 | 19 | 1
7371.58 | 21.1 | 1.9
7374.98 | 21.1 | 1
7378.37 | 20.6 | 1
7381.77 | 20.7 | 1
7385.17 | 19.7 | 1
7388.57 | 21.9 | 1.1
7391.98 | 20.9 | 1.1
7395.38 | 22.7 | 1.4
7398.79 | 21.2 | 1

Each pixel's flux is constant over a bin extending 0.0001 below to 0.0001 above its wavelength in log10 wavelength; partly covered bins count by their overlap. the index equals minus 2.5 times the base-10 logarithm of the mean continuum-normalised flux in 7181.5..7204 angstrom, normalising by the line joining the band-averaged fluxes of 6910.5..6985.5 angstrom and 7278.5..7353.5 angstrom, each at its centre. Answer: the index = 0.45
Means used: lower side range 50.2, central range 19.9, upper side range 20.3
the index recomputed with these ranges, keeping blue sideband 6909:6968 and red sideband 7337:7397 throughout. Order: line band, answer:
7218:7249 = 0.49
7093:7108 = 0.19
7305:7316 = 0.23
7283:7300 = 0.35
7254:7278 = 0.36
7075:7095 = 0.17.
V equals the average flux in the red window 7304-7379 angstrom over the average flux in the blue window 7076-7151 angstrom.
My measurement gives 0.72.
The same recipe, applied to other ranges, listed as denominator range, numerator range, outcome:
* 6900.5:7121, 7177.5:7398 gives 0.61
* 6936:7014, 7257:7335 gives 0.82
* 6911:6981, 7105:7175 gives 0.42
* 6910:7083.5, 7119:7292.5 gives 0.61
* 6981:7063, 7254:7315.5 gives 0.94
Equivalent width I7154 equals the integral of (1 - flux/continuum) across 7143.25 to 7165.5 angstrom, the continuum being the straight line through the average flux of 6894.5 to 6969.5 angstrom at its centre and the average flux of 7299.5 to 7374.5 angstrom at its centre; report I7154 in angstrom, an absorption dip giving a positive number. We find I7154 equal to 8.30 angstrom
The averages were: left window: 50.5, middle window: 21.3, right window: 20.5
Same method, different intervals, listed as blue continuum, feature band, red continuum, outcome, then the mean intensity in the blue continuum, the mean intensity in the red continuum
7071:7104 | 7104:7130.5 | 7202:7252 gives 7.5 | 36.3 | 20.8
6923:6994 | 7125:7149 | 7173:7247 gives 6.4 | 49.4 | 20.6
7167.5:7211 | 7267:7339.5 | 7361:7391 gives 0.6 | 20.6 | 20.5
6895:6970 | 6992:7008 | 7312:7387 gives 8.3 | 50.5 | 20.6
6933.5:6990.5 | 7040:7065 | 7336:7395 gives 3.0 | 25.8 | 20.8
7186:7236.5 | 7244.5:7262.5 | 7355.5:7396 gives -0.5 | 20.4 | 20.7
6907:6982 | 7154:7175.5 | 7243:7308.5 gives 6.6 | 50.5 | 20.5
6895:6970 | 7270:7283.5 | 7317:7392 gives 2.7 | 50.5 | 20.6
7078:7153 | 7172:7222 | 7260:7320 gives 8.4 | 28.7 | 20.3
